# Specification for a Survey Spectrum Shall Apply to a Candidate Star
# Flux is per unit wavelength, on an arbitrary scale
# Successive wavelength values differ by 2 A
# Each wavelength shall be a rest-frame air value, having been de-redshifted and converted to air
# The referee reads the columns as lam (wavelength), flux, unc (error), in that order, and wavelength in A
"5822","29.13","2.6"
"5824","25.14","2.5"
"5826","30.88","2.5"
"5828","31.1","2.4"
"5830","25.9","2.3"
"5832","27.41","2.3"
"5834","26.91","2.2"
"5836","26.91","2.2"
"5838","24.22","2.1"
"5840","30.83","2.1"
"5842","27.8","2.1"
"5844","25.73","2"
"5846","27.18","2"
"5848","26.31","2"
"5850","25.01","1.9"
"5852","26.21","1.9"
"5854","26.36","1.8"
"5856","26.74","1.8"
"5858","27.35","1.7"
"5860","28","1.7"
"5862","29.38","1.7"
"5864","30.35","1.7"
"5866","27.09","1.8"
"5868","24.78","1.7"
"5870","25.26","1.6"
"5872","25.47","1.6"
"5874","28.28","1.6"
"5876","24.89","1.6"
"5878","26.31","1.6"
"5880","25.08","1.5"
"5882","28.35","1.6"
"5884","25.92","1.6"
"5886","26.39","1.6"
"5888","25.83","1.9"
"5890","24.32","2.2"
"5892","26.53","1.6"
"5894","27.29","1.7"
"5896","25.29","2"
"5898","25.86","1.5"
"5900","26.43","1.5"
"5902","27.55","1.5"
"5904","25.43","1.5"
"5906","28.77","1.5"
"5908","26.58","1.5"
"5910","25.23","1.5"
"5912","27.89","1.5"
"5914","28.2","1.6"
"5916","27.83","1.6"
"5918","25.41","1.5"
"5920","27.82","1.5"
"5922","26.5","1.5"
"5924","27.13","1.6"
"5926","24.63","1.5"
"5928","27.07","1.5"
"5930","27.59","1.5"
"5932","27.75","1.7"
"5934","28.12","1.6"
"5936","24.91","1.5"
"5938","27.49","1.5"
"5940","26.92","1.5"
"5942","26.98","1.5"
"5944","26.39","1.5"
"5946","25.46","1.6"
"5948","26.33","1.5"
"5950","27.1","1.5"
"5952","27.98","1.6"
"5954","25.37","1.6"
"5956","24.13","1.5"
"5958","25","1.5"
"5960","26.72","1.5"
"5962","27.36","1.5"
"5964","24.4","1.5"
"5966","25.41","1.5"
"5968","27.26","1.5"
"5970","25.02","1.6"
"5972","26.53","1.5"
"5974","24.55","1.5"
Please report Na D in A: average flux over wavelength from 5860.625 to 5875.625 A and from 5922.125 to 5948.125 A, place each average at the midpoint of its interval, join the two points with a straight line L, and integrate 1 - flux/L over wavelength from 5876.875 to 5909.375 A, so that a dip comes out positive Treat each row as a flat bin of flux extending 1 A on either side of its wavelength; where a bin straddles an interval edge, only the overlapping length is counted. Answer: 0.8 A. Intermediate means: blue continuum 27.2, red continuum 26.7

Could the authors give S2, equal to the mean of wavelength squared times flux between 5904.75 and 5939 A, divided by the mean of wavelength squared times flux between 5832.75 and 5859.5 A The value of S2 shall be 1.03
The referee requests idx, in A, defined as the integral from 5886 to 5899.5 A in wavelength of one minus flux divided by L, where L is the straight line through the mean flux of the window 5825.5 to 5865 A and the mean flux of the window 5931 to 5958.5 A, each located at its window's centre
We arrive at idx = 0.5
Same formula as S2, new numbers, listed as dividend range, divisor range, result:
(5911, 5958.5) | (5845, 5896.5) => 1.03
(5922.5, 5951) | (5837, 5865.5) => 1.01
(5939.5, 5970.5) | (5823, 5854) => 1.00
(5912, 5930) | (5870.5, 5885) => 1.04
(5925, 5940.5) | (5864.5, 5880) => 1.05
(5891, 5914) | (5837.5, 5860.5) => 1.01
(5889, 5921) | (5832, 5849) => 1.01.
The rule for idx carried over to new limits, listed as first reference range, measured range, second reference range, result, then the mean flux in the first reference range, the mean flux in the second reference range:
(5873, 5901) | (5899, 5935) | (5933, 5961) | -1.0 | 26.2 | 26.3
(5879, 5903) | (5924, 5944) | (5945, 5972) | -0.6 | 26.2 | 26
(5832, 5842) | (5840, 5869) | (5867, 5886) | -0.4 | 27.3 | 26.1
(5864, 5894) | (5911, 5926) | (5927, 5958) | -0.4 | 26.2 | 26.6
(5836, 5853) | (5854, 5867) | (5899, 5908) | -0.6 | 26.7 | 27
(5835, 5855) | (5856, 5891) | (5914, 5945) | 0.1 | 26.7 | 26.9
